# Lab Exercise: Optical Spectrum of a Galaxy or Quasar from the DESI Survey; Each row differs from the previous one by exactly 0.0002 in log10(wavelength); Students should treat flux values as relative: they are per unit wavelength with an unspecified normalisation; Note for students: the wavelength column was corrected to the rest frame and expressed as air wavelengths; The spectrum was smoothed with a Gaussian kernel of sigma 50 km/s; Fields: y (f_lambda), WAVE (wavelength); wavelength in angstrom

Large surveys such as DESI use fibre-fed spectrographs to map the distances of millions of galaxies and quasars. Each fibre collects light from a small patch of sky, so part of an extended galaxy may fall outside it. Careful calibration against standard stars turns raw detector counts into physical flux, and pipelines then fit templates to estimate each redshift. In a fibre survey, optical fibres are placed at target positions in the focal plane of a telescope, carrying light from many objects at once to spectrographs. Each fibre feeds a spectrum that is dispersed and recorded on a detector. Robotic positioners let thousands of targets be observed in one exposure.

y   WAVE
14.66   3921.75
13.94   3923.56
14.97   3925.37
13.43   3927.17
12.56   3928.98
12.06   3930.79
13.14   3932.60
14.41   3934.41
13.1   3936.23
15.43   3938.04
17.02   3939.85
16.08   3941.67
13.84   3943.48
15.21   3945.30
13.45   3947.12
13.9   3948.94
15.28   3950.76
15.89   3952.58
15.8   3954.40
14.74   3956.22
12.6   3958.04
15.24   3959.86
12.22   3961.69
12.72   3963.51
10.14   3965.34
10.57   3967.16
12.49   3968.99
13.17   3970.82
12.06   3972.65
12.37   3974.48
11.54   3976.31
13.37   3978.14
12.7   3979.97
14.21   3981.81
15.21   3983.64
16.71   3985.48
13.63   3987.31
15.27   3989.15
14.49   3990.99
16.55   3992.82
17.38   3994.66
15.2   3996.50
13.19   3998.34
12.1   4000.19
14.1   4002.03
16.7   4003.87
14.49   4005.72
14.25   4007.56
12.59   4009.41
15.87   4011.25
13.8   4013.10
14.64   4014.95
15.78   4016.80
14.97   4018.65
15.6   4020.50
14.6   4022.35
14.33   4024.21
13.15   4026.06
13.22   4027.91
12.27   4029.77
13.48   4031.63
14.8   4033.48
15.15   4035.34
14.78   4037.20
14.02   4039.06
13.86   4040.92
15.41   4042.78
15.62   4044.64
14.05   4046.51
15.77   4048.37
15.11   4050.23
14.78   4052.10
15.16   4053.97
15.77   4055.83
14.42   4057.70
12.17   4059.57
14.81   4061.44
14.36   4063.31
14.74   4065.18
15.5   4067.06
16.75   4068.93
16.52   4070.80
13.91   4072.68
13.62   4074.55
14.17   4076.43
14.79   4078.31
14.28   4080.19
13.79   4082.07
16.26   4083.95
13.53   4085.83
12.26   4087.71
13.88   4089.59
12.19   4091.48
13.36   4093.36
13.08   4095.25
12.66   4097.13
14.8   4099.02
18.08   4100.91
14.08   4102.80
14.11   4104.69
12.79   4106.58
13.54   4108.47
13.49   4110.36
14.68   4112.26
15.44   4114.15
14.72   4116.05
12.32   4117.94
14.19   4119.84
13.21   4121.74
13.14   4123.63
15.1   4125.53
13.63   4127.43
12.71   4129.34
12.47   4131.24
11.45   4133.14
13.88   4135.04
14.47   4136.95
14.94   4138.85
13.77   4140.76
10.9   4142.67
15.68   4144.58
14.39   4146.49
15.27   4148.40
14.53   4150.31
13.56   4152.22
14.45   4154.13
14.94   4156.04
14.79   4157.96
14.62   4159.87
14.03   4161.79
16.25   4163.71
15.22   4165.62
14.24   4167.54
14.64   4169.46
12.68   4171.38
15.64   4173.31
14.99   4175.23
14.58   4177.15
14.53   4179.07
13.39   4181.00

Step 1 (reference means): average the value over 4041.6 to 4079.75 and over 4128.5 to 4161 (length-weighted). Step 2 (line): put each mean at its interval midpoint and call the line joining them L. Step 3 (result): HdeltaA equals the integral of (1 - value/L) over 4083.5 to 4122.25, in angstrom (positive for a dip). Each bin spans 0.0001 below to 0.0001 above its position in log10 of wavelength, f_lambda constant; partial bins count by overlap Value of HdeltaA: 1.3 angstrom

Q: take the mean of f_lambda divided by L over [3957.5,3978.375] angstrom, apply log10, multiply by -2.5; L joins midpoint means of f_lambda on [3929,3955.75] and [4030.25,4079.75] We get 0.18 mag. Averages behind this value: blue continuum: 14.5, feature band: 12.3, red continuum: 14.7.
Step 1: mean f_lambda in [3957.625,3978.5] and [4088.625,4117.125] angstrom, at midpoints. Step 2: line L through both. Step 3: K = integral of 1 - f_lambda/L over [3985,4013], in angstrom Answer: -4.5 angstrom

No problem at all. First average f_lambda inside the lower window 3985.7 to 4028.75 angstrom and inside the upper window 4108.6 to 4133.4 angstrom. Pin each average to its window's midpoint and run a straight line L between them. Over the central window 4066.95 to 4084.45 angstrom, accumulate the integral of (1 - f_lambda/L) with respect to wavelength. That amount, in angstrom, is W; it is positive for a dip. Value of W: -1.1 angstrom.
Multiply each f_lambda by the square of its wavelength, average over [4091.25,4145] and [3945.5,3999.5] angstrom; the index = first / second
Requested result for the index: 1.07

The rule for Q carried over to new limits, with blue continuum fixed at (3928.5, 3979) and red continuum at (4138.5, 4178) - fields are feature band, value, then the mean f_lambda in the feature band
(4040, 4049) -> -0.07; 14.9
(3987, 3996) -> -0.14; 15.6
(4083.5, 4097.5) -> 0.07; 13.3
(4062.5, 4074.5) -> -0.08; 15.2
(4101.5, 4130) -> 0.03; 13.9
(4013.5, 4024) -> -0.08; 15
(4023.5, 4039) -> 0.00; 13.9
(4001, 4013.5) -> -0.06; 14.6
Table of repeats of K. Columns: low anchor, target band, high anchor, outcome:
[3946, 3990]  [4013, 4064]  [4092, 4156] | -2.94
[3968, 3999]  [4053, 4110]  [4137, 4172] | -0.13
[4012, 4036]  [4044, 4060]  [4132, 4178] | -0.59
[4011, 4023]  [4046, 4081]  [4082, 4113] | -1.00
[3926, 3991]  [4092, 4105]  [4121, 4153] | -0.49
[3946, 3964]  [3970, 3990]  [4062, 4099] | 0.80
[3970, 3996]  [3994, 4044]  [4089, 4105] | -0.96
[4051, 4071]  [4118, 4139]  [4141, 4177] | 1.67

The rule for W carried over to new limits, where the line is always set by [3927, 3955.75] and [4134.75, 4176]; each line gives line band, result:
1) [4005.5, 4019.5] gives -0.1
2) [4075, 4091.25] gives 0.5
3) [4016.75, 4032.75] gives 0.4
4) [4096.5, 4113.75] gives 0.2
